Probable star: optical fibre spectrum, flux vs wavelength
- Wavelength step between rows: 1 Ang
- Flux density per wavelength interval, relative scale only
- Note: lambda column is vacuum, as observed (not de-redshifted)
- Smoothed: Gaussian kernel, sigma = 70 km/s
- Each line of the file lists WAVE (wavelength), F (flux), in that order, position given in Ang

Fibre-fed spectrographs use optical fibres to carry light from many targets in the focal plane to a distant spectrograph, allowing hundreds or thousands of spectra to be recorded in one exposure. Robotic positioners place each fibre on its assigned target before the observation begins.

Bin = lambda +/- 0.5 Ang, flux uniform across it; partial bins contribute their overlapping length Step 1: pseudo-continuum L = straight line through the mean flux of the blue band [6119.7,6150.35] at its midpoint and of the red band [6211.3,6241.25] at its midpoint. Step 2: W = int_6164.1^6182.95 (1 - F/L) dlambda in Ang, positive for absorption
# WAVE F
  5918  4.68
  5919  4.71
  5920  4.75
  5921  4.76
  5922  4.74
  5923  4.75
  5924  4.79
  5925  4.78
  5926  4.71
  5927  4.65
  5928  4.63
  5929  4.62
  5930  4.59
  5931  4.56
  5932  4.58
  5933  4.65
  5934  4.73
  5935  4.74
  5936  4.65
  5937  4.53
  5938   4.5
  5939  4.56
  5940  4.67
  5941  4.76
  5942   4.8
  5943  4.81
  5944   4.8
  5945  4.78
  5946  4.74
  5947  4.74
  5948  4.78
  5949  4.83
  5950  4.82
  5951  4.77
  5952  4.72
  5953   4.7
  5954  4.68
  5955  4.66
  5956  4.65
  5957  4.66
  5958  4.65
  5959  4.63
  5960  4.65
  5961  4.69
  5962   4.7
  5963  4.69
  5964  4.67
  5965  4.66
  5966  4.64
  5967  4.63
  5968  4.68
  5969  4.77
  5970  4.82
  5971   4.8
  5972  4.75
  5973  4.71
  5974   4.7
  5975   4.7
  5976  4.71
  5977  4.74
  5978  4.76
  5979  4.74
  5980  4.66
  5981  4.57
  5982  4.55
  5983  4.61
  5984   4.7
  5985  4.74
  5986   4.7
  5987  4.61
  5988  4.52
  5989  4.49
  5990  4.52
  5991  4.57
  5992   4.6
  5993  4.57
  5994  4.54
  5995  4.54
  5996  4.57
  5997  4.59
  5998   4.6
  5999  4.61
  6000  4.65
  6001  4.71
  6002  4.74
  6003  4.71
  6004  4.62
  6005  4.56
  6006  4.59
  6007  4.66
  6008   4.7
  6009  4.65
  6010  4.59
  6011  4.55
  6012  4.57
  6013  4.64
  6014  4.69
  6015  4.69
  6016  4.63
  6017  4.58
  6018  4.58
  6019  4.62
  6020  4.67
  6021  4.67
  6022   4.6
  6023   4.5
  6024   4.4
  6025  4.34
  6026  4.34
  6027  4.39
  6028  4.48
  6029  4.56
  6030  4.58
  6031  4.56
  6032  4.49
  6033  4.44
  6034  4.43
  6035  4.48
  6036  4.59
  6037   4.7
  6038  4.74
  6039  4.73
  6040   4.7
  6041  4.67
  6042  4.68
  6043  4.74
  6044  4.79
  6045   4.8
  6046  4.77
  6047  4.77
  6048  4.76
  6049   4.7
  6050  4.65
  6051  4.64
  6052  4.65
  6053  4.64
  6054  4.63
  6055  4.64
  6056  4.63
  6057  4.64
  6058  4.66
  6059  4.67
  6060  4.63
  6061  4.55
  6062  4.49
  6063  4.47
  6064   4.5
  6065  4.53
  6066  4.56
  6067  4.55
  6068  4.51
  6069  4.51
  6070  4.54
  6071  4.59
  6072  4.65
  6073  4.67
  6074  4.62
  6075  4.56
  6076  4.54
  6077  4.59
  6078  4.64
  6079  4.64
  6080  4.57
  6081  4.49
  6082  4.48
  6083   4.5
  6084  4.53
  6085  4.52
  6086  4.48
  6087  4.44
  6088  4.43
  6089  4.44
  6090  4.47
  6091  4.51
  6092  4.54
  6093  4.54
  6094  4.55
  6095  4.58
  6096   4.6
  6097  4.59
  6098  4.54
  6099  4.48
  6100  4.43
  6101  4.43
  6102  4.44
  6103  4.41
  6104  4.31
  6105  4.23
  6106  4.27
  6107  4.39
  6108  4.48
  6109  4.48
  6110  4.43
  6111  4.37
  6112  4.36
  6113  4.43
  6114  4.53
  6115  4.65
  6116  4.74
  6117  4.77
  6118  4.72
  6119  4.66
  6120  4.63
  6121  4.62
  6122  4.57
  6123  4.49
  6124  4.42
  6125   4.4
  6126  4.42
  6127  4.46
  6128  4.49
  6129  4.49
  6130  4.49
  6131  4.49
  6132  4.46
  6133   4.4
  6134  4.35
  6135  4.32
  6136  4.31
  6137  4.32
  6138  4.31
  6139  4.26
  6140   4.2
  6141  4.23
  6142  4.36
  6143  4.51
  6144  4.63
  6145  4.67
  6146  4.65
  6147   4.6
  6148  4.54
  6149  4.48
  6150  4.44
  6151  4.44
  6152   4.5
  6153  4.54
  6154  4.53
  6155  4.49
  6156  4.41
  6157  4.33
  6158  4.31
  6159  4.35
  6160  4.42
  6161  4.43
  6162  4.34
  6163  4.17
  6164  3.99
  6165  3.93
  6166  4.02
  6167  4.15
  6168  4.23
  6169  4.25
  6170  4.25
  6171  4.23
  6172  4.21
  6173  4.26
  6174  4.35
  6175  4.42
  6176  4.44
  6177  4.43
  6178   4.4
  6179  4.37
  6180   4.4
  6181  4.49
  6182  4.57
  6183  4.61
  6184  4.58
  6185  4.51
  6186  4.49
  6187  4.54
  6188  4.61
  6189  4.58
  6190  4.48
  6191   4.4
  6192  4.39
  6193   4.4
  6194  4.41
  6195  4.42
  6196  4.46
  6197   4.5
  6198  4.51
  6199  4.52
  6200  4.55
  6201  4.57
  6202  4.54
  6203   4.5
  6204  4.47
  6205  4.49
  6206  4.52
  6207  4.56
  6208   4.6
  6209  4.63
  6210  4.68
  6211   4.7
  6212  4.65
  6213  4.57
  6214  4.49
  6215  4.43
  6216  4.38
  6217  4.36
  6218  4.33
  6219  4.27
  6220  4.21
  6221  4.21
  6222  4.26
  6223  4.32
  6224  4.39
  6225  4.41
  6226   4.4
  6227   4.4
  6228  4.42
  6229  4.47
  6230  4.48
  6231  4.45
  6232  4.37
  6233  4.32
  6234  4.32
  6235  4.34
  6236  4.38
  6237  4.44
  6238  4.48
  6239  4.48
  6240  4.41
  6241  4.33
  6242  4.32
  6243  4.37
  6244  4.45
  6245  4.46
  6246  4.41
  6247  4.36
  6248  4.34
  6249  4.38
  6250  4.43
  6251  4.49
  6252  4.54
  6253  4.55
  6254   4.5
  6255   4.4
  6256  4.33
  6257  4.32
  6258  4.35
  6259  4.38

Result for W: 0.5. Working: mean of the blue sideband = 4.45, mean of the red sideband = 4.39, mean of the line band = 4.3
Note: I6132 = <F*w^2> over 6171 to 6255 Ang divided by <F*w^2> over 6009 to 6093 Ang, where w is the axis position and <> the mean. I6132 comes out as 1.02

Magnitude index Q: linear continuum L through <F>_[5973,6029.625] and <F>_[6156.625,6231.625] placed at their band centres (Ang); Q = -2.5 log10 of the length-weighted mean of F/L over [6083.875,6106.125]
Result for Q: 0.01 mag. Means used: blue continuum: 4.61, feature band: 4.47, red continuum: 4.41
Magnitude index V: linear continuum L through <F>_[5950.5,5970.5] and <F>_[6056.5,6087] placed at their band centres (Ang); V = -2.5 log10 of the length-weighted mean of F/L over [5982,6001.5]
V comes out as 0.01 mag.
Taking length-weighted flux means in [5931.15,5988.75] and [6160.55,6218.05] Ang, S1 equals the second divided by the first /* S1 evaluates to 0.94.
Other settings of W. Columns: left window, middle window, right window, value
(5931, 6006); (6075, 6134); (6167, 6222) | 0.47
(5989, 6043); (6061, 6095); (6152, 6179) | -0.48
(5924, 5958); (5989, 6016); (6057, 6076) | 0.11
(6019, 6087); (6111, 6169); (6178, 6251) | 1.11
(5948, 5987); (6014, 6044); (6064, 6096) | 0.23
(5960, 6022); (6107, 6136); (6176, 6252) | 0.21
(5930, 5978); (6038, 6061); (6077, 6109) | -0.69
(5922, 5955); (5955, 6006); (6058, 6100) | 0.01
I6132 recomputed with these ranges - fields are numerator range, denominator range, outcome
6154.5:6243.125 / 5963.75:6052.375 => 1.01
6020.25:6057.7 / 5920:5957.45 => 1.01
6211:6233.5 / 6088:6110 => 1.03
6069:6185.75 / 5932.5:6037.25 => 1.01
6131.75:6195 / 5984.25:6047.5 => 1.00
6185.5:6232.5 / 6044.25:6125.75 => 1.02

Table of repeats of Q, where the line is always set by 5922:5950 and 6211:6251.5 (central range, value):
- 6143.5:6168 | 0.02 mag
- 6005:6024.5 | 0.00 mag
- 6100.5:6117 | 0.02 mag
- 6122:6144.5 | 0.02 mag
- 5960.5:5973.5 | -0.01 mag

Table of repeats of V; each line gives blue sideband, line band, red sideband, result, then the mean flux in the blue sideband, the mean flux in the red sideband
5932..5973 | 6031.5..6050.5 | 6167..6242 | -0.01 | 4.7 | 4.43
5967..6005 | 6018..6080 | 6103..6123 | 0.00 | 4.65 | 4.5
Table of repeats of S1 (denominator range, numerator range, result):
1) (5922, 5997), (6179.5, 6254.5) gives 0.95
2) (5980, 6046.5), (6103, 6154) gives 0.97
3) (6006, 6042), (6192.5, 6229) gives 0.97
